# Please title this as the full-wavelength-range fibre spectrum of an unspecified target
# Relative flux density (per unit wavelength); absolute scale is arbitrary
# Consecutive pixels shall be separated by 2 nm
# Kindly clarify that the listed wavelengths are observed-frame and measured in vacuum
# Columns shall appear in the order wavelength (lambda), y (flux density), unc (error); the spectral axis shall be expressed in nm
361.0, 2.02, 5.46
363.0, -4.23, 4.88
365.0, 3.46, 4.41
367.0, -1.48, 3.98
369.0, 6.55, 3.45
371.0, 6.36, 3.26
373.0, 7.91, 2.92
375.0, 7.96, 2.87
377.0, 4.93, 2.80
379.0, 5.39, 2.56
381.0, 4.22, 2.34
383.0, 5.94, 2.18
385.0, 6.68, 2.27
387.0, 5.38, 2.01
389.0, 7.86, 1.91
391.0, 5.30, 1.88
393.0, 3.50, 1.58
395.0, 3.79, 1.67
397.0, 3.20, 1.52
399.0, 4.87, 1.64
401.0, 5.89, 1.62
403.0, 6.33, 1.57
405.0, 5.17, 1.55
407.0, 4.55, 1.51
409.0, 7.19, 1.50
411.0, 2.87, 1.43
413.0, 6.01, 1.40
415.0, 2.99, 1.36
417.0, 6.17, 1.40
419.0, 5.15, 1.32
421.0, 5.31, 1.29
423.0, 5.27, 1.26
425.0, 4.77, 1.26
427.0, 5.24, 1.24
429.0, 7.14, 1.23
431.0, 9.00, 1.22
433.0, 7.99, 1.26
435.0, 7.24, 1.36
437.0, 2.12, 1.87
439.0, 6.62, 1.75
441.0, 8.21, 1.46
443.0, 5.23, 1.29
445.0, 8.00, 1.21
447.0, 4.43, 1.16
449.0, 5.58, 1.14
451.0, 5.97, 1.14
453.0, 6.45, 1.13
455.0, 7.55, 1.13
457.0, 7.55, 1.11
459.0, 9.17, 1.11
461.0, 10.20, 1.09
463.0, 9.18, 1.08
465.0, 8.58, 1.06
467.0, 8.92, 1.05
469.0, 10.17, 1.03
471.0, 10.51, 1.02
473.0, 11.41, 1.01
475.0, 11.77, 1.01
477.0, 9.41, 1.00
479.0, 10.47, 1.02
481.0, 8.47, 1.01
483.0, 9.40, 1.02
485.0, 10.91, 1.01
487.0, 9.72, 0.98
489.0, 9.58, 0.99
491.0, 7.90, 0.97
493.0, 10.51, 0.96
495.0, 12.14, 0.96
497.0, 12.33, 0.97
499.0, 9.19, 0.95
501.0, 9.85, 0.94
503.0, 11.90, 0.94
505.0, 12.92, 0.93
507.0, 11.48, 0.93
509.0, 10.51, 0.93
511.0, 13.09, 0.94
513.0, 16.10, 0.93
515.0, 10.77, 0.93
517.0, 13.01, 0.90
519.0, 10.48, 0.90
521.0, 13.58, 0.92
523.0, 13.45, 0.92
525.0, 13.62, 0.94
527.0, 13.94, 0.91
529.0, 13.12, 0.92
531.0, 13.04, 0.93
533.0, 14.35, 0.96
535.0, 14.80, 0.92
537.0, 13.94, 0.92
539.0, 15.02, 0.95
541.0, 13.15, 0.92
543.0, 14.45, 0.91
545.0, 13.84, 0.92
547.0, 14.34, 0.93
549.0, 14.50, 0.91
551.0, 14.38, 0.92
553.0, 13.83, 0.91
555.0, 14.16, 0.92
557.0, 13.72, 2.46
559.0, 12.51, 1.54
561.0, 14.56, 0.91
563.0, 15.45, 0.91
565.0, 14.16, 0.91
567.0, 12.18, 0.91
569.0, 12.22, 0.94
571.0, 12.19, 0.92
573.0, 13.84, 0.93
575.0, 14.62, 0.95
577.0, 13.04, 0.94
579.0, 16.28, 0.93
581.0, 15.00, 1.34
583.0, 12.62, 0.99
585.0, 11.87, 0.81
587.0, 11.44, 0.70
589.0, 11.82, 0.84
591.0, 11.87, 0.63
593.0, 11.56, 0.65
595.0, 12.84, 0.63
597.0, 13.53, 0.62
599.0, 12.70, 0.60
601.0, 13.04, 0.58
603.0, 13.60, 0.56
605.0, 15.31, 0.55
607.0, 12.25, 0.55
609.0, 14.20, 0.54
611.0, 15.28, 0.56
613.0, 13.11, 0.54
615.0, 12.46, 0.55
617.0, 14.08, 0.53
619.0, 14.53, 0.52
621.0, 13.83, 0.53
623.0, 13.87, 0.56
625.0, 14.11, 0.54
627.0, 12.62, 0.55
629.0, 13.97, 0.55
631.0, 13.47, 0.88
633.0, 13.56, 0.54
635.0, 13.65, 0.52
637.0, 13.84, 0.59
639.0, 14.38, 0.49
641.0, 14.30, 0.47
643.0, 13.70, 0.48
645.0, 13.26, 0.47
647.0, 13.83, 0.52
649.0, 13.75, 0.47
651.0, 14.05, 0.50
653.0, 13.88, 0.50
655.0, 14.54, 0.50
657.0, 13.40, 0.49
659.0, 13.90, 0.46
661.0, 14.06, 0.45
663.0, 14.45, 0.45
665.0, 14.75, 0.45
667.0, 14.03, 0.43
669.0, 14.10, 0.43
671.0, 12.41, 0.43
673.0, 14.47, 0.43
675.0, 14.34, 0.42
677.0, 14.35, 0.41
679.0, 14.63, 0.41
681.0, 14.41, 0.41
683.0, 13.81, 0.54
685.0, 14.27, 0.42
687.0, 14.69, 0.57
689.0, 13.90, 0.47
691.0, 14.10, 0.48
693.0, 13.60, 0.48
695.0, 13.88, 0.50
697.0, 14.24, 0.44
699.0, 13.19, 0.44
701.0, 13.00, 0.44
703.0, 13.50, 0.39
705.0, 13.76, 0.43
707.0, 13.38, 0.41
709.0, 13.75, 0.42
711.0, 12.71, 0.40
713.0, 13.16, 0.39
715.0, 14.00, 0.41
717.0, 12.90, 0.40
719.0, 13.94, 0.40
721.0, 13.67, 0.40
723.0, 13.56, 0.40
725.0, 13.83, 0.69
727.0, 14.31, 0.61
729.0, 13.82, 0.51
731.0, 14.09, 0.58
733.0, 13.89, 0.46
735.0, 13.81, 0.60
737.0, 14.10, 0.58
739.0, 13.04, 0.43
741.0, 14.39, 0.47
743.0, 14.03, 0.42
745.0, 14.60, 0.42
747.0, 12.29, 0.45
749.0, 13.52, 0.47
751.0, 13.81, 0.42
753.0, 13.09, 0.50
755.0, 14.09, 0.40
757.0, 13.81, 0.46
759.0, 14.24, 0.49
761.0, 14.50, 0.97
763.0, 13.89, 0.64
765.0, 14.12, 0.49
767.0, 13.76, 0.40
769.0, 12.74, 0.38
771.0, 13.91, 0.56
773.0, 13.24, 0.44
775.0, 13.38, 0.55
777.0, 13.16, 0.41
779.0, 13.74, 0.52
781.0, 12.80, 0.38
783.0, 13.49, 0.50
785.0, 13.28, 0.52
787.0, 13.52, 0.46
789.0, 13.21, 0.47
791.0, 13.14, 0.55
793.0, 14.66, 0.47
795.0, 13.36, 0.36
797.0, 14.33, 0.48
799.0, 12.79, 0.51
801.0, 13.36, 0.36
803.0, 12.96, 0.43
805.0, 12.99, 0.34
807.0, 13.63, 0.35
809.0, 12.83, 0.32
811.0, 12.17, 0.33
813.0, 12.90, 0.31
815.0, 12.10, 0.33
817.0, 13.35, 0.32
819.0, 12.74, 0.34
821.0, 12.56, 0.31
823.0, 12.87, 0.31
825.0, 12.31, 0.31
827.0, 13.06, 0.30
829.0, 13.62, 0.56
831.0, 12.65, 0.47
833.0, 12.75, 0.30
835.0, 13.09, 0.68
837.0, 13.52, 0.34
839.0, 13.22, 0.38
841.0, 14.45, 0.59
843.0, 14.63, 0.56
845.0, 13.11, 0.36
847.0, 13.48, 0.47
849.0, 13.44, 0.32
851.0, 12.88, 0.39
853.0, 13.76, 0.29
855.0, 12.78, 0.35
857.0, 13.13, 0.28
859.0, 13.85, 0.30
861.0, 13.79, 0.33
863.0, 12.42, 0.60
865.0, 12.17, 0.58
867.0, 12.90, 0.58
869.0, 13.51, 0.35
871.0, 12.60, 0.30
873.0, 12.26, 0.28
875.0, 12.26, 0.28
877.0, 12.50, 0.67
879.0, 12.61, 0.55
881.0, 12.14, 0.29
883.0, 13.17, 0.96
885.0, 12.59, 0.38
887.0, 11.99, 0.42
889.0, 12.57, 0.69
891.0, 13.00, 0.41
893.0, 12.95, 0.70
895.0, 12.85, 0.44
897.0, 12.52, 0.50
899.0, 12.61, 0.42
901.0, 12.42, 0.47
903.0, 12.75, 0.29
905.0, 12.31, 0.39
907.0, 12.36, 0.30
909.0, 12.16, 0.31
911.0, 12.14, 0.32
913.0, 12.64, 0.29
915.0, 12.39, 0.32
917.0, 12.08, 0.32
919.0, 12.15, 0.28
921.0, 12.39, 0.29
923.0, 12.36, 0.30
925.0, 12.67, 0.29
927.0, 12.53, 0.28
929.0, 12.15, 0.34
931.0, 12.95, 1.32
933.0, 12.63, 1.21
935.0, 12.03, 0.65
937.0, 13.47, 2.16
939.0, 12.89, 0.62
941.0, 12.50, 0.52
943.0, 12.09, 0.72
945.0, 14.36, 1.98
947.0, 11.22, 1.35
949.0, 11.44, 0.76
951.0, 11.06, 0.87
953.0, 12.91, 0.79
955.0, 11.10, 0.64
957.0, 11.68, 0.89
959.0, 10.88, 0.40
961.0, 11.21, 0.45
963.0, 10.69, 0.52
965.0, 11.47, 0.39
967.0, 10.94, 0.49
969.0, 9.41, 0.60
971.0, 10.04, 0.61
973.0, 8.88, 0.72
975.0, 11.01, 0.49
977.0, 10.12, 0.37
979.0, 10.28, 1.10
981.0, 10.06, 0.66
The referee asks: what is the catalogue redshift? 0.138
